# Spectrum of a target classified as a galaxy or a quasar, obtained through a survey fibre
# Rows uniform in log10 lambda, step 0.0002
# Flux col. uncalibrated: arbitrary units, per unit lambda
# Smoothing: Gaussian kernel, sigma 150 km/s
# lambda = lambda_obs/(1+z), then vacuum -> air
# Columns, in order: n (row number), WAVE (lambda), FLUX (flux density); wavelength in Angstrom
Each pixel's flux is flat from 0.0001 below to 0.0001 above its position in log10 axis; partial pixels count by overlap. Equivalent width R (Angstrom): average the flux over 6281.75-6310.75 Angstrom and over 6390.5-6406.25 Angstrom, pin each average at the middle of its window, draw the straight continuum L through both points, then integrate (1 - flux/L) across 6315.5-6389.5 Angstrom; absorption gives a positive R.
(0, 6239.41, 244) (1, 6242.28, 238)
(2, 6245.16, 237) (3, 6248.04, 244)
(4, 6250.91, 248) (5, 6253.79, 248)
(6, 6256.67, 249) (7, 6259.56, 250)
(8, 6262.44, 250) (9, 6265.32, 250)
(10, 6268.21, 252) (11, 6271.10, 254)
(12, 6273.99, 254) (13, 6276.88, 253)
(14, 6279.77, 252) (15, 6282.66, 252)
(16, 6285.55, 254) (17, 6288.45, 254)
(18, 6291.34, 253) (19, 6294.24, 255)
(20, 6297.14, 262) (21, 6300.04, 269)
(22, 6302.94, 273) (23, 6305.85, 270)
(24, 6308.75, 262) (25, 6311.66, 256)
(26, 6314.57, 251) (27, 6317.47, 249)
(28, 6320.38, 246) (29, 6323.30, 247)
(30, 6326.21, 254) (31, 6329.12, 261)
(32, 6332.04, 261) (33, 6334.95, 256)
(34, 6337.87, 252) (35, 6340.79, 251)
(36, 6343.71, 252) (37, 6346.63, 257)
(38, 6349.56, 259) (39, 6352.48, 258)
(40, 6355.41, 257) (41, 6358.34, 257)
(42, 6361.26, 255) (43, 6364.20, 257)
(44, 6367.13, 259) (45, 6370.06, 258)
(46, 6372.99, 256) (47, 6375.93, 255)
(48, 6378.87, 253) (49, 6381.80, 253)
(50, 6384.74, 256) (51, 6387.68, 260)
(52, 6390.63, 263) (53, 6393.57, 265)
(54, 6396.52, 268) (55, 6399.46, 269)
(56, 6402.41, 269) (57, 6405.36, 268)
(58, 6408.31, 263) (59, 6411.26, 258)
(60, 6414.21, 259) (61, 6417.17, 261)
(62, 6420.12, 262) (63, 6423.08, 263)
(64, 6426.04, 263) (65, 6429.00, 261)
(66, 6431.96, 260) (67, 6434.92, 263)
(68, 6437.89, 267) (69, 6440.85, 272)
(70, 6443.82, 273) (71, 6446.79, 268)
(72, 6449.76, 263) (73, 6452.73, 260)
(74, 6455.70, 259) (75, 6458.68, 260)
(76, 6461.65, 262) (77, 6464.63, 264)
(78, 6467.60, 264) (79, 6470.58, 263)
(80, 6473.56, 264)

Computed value 2.5 Angstrom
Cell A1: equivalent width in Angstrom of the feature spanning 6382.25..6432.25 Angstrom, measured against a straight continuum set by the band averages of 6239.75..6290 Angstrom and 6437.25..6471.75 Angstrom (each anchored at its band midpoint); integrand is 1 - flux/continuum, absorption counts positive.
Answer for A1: -0.4 Angstrom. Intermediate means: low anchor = 249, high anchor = 265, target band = 263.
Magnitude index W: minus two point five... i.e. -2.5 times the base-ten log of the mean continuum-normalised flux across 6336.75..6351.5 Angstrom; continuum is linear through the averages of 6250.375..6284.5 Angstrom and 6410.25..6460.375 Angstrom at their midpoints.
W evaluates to 0.01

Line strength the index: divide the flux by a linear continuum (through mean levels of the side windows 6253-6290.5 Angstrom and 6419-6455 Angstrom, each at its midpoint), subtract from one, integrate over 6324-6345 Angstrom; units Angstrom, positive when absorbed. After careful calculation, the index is 0.1 Angstrom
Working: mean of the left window 252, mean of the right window 264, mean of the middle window 255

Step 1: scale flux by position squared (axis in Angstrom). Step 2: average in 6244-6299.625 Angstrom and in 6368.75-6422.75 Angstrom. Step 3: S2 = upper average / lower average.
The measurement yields 1.1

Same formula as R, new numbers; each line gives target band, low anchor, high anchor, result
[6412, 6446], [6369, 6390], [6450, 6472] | -0.6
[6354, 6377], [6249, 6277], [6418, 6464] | 0.1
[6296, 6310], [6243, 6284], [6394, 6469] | -0.8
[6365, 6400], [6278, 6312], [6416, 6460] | 0.4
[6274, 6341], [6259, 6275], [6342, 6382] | -0.7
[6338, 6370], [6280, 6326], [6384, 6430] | 0.5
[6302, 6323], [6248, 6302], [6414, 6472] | -0.1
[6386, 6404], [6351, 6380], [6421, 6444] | -0.4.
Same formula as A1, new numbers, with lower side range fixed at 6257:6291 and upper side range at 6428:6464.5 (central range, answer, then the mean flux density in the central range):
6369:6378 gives 0.10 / 256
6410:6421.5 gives 0.08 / 260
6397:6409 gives -0.30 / 268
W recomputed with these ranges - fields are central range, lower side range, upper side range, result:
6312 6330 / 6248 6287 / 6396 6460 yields 0.017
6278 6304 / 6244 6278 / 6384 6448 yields -0.025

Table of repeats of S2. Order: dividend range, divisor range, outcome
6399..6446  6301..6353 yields 1.06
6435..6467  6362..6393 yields 1.05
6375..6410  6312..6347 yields 1.06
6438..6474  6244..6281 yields 1.13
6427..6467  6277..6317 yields 1.07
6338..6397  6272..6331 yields 1.02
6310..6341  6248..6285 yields 1.03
